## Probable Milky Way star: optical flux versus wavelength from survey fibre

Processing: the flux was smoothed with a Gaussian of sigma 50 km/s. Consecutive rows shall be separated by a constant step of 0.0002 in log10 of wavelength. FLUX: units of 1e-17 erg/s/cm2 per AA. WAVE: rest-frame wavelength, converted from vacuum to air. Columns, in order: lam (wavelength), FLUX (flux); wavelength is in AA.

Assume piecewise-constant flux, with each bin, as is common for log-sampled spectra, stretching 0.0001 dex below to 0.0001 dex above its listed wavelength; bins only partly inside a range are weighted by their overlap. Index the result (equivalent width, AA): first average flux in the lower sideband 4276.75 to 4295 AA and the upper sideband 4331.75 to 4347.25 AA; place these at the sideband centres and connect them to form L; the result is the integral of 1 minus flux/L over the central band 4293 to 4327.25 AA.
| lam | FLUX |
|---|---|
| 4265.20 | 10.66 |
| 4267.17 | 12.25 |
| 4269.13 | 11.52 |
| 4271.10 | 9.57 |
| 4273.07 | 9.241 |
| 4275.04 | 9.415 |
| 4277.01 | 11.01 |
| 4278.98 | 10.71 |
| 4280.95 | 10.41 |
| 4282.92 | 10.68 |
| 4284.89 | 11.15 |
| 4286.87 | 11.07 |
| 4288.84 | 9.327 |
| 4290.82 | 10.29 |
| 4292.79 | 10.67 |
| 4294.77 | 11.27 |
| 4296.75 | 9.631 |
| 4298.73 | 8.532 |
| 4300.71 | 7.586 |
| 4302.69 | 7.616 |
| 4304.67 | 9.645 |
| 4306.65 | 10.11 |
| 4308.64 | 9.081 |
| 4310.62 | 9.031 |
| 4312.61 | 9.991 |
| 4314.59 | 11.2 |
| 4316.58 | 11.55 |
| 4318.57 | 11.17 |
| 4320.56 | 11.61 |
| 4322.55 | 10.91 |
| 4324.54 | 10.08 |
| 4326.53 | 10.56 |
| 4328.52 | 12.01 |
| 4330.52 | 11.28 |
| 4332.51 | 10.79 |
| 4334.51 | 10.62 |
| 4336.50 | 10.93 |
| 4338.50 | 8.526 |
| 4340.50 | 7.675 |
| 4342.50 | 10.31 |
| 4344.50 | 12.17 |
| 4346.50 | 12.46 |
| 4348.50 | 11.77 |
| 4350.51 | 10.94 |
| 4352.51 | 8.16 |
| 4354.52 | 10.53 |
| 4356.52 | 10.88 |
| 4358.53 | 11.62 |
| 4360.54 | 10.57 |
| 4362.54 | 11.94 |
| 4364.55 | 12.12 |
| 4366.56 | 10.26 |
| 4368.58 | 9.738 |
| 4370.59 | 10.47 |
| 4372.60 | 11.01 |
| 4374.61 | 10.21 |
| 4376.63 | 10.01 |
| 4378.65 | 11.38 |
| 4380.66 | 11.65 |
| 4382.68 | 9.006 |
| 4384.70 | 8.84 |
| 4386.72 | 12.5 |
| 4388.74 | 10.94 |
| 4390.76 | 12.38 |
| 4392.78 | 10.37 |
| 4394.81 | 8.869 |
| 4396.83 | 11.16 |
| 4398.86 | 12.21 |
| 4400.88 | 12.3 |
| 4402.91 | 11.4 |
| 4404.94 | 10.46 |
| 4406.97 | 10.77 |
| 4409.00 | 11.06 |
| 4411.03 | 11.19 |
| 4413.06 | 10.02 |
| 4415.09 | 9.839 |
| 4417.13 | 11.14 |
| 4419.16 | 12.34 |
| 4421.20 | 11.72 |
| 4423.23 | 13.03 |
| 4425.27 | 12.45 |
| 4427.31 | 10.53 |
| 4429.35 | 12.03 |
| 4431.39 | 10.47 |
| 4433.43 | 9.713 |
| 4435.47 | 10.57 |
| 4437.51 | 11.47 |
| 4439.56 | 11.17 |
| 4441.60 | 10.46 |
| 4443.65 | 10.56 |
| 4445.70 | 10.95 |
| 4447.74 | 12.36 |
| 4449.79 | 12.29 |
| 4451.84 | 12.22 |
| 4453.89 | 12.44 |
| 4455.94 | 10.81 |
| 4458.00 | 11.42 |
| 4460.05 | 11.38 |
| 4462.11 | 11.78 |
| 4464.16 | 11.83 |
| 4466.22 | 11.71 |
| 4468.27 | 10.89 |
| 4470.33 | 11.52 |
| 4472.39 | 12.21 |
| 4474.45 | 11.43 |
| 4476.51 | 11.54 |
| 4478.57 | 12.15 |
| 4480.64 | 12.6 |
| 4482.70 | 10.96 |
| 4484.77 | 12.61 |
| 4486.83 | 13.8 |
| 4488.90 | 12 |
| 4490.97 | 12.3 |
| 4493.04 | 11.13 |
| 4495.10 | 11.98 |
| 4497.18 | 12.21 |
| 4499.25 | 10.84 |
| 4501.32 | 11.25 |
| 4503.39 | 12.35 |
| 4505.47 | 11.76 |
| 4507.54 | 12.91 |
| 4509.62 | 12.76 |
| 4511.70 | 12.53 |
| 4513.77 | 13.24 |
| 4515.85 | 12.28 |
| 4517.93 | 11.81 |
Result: 1.7 AA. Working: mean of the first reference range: 10.6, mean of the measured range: 9.99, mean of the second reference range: 10.4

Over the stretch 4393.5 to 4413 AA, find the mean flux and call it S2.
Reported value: 11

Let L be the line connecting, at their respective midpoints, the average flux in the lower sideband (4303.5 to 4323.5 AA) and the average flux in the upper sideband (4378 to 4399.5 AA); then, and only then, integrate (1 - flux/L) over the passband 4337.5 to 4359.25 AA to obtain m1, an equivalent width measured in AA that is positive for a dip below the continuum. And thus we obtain 0.31 AA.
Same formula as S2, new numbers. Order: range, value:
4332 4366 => 10.7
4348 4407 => 10.8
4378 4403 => 11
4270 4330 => 10.2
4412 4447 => 11.1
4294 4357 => 10.3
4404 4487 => 11.4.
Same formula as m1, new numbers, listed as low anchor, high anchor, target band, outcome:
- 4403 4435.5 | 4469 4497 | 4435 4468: 0.28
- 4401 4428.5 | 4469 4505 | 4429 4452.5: 0.72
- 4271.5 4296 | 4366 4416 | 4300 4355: 1.20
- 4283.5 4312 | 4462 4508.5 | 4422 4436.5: -0.04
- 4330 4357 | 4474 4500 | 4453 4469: 0.24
